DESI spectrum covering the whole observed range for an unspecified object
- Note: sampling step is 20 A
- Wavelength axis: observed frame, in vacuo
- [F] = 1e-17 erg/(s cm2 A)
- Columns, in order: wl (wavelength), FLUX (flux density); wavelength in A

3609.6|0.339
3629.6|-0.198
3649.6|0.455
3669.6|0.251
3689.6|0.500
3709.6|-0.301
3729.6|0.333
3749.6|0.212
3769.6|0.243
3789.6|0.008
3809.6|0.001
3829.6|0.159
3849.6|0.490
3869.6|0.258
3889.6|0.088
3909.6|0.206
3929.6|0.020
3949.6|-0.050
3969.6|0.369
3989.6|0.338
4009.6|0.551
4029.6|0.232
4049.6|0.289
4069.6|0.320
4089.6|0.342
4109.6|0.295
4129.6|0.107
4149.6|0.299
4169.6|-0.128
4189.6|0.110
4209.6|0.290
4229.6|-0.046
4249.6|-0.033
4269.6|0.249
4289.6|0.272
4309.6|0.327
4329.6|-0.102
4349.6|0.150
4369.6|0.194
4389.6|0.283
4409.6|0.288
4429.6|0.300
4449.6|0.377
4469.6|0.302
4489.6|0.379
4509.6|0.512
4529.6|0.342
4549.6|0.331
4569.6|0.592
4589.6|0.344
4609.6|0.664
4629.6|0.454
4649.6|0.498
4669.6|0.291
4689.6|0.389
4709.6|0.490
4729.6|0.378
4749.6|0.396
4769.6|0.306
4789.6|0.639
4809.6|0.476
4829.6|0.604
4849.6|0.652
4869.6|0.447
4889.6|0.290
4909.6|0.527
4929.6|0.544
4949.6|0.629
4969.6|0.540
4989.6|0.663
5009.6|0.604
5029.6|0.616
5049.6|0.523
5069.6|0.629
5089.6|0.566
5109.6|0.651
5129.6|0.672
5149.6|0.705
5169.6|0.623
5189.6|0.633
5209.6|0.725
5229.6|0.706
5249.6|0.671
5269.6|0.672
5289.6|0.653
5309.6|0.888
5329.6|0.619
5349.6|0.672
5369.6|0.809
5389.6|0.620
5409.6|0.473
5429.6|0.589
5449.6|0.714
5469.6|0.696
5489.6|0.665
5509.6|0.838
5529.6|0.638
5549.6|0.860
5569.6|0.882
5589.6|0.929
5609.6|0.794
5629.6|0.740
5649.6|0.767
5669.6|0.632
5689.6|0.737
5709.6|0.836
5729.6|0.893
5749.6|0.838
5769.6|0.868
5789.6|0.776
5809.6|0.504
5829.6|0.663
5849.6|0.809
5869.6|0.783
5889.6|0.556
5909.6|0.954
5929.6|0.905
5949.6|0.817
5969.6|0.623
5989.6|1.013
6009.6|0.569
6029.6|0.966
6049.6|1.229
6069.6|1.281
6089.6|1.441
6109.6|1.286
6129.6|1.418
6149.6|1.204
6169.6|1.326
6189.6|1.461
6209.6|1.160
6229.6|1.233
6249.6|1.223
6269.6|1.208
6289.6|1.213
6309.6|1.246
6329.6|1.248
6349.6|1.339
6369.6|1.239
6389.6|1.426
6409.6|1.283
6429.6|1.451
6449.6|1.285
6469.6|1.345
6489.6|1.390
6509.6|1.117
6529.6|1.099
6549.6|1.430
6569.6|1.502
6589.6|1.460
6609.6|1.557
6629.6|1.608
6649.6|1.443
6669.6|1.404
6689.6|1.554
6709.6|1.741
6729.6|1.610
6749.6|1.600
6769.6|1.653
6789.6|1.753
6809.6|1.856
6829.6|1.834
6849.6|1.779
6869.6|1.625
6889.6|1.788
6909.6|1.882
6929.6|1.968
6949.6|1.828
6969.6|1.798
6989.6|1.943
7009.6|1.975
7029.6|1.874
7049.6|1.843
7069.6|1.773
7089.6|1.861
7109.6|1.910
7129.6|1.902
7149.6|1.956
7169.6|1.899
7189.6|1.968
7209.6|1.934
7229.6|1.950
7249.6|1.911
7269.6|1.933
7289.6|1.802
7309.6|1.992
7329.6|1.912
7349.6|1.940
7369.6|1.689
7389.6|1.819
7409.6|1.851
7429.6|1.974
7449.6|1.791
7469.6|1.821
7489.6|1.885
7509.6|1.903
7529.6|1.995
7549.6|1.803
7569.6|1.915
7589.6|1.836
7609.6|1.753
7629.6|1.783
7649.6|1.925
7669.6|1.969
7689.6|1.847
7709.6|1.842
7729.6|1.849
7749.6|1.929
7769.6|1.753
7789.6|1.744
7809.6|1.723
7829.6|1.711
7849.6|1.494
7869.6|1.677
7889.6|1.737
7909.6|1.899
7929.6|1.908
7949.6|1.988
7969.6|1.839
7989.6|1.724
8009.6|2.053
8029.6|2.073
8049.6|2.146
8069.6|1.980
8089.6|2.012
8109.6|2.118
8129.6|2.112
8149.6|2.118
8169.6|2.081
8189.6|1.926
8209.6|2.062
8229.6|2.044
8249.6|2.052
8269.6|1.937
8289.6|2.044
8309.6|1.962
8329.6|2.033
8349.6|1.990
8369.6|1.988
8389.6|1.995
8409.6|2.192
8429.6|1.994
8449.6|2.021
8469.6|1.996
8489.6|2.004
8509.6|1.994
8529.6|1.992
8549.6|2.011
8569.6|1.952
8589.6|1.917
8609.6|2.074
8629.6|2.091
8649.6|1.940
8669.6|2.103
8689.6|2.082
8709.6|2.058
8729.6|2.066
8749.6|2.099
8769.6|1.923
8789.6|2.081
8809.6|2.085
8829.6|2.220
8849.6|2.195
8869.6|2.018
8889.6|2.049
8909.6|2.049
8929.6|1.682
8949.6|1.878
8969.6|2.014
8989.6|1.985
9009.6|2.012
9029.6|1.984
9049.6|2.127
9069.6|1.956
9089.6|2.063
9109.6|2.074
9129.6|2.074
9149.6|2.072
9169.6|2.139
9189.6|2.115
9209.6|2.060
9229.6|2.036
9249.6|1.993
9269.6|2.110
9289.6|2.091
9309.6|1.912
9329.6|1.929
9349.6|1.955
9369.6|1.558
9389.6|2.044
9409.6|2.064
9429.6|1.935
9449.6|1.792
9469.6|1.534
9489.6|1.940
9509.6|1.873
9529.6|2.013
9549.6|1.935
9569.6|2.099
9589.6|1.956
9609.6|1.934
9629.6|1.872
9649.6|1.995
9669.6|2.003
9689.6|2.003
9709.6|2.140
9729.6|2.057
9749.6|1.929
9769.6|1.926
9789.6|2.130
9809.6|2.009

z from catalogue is 0.52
